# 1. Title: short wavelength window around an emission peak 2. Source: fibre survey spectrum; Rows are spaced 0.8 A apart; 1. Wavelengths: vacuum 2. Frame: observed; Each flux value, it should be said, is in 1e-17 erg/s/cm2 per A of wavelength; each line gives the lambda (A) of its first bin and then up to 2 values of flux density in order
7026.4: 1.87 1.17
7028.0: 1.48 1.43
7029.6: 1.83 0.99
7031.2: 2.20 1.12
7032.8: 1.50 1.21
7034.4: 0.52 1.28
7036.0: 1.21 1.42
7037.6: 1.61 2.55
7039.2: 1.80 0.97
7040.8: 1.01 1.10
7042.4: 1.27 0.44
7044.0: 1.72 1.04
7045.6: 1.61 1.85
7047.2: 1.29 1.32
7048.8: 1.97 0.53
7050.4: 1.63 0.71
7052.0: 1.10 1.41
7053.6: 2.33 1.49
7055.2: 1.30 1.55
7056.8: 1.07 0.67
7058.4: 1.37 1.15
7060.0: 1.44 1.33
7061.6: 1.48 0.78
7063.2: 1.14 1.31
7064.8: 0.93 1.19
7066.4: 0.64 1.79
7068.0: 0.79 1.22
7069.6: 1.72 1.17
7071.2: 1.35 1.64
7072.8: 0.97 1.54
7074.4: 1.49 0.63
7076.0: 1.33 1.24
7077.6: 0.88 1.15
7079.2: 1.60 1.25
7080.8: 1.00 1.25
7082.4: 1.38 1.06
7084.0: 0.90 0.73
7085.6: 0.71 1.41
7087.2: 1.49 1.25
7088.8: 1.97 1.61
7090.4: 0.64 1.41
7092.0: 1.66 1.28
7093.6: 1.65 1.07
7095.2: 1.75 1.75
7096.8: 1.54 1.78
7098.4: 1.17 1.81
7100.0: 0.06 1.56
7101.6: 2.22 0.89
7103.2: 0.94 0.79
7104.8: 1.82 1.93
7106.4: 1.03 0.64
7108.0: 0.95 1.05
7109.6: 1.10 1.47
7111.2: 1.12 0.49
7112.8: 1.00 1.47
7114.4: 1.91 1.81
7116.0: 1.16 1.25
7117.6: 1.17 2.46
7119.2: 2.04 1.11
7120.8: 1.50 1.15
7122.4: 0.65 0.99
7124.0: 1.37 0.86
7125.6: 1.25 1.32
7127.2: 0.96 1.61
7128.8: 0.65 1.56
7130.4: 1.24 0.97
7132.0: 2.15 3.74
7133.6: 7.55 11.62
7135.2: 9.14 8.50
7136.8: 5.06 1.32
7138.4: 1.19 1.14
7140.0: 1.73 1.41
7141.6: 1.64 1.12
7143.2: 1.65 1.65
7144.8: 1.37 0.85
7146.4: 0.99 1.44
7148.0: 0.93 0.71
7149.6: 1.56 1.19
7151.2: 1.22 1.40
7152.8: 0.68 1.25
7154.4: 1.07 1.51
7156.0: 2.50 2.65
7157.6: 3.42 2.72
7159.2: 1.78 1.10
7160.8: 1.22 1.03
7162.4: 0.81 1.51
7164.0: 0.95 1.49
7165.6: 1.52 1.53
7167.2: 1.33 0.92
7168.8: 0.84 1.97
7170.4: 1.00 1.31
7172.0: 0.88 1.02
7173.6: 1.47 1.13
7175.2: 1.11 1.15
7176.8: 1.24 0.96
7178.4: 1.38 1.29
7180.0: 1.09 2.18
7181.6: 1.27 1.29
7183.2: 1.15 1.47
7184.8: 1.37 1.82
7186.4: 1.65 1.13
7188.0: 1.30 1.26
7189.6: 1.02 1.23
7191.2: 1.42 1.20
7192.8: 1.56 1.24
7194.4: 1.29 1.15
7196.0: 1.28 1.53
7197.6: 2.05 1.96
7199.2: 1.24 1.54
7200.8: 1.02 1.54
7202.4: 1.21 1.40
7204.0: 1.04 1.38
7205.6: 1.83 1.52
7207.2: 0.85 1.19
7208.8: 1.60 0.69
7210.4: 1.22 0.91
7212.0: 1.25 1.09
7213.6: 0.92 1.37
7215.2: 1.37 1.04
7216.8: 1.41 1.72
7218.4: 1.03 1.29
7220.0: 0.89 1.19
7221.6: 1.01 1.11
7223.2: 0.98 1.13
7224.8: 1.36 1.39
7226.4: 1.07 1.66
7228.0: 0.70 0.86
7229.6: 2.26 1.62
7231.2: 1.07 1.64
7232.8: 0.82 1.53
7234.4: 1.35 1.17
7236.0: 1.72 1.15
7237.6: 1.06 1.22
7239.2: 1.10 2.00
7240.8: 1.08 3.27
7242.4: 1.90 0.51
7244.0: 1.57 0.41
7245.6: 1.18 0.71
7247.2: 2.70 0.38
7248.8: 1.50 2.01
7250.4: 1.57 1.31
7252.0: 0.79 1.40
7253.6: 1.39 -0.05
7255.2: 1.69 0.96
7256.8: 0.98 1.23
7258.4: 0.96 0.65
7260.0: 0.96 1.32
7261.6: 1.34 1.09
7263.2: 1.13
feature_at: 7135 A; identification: H-alpha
